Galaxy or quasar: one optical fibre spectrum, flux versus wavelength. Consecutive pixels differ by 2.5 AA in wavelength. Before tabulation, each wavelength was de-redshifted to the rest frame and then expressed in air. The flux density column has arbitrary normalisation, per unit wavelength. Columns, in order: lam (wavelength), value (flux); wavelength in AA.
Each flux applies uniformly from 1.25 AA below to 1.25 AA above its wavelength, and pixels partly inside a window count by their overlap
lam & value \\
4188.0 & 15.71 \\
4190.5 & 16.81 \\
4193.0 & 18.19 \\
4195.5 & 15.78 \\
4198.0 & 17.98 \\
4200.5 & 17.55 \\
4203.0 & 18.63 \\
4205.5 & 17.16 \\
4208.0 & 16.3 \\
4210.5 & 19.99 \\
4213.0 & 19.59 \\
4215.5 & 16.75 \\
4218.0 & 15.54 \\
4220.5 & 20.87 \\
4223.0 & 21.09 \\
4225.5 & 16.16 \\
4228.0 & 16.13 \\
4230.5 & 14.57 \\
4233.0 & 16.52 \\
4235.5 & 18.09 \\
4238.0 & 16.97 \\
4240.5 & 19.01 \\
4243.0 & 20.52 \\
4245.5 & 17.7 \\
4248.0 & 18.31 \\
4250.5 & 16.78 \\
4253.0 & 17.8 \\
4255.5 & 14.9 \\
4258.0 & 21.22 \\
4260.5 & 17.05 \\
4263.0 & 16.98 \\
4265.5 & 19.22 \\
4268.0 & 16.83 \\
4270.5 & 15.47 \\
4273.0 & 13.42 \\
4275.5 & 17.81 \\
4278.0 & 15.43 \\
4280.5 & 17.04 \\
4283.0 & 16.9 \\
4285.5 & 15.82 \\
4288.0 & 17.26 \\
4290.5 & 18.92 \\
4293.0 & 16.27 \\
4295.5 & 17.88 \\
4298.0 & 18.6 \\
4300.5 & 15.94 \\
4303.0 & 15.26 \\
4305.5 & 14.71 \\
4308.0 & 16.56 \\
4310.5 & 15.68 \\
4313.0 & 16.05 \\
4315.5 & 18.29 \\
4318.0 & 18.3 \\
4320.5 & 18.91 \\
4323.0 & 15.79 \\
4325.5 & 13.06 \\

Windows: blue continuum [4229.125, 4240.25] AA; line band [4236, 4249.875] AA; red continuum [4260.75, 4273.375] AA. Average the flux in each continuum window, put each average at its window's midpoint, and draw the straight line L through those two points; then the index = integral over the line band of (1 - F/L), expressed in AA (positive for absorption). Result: -1.4 AA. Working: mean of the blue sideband 16.8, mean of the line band 18.4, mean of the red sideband 16.6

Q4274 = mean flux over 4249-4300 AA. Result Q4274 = 17.1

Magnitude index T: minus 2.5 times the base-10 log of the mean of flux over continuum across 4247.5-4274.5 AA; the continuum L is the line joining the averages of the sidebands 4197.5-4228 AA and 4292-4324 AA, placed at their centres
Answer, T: 0.02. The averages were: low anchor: 18.1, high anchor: 16.8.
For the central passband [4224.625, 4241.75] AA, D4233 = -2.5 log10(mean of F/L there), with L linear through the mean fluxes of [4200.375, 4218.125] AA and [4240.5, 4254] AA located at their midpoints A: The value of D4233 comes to 0.08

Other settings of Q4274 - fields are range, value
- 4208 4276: 17.6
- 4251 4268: 17.7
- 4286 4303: 17.2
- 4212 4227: 18.3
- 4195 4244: 17.8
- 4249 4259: 17.6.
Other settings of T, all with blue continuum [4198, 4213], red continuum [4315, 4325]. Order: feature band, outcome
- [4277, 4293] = 0.05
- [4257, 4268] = -0.04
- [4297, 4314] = 0.09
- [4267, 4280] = 0.12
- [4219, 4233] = 0.02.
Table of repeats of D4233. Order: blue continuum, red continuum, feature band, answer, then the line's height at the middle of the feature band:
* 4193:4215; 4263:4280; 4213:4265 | -0.04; 17.1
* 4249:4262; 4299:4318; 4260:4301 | 0.00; 16.9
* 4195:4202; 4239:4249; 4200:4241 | 0.02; 18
